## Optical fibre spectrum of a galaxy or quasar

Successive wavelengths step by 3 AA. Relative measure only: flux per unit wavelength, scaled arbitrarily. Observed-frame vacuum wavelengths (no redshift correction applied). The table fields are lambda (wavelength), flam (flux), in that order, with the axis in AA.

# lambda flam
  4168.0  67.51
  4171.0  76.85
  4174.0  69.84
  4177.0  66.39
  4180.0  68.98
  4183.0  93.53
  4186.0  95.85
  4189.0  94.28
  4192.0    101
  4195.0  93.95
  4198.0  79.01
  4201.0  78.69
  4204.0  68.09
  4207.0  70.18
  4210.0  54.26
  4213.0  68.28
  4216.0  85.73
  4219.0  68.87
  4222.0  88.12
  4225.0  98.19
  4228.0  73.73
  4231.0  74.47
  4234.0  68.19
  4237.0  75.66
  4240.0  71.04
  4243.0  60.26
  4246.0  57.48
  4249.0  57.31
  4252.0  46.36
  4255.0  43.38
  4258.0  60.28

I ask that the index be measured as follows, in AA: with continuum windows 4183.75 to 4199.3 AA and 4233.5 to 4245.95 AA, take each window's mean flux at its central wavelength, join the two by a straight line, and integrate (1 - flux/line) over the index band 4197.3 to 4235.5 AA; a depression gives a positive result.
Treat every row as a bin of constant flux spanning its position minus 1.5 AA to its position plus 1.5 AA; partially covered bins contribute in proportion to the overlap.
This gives 2.08 AA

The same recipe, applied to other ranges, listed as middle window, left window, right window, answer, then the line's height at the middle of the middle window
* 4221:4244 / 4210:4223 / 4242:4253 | -4.00 AA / 64.8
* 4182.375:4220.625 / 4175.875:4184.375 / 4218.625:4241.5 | -1.82 AA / 77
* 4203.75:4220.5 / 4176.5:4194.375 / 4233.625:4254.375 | 1.42 AA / 75.9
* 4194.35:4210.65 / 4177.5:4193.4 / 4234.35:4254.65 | 1.44 AA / 80.9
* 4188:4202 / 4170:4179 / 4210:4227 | -2.83 AA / 74.6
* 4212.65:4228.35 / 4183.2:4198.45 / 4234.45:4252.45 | -1.22 AA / 76.2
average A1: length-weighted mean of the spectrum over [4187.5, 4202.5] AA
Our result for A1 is 89.4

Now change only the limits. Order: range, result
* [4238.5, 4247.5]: 62.9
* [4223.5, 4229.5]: 86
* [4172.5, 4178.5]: 68.1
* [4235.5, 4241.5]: 73.4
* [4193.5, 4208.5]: 78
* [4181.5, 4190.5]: 94.6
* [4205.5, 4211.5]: 62.2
